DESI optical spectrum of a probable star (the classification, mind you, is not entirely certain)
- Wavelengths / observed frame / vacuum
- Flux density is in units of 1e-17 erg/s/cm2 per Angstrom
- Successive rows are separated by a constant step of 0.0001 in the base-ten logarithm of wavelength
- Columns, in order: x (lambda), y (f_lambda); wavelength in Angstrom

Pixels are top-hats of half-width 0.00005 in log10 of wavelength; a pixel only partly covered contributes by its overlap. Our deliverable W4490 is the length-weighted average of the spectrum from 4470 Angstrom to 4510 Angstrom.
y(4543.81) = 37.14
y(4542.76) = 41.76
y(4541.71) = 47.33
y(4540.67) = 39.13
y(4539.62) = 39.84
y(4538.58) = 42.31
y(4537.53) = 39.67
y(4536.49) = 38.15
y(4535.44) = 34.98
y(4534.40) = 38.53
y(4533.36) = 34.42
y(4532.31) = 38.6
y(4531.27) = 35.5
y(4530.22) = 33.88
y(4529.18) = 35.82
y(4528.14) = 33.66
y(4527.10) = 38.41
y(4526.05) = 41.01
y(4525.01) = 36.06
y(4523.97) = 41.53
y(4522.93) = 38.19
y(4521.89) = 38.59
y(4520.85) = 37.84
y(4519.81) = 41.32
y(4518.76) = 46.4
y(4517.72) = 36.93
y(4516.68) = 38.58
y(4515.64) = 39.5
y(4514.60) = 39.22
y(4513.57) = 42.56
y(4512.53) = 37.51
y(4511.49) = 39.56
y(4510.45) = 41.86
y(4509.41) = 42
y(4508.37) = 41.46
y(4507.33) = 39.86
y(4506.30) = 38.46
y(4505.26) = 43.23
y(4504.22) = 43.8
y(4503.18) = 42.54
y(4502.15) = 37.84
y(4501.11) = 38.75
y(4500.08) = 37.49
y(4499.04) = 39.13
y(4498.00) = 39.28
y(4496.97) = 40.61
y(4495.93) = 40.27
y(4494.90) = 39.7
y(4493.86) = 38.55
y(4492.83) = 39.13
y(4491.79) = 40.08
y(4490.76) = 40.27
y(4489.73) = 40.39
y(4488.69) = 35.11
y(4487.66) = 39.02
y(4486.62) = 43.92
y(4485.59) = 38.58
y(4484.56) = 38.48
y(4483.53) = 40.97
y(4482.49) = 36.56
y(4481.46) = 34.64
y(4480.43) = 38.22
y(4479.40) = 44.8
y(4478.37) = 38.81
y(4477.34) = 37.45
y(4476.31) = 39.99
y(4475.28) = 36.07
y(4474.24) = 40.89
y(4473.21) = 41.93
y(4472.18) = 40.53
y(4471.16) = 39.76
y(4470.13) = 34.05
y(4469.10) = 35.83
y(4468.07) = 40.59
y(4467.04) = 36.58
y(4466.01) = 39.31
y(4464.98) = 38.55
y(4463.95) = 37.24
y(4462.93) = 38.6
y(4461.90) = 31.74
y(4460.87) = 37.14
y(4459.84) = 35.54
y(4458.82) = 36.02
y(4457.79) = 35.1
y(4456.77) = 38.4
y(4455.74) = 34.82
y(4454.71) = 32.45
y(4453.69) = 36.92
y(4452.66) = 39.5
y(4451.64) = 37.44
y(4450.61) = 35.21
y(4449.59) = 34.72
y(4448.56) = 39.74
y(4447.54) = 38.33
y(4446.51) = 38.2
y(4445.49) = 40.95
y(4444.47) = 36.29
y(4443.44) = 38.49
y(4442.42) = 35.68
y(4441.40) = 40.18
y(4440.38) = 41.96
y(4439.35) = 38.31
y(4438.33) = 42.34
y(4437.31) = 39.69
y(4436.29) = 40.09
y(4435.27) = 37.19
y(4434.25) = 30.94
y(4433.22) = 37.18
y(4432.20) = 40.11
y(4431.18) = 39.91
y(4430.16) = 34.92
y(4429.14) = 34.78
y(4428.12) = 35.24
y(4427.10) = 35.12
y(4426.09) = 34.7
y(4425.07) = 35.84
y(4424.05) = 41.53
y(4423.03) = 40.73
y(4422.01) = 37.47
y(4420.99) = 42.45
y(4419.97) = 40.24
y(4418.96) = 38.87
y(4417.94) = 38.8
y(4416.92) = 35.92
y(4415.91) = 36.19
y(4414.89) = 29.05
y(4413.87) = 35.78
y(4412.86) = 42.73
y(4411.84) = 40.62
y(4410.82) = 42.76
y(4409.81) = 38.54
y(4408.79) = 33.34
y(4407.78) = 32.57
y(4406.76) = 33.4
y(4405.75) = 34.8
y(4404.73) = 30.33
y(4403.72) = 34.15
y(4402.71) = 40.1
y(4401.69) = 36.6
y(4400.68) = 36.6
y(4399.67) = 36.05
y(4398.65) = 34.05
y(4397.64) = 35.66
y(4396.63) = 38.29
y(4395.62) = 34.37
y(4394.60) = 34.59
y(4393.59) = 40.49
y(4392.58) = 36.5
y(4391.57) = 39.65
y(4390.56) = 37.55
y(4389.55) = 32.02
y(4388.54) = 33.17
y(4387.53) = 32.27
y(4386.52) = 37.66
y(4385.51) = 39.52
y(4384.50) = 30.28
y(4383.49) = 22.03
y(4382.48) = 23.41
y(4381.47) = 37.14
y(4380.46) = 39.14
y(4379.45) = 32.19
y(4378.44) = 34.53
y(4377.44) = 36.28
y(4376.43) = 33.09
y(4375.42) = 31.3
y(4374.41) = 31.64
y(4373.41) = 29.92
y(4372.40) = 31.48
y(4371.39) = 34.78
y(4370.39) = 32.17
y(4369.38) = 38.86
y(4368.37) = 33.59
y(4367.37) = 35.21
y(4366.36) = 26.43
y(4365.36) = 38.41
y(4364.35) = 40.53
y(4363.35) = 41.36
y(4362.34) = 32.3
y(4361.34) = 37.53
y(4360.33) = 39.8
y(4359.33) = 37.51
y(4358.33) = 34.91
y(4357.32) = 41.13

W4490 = 39.6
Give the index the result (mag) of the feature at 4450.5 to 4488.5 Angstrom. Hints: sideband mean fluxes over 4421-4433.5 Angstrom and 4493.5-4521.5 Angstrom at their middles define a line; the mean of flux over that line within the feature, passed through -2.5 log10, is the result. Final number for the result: 0.029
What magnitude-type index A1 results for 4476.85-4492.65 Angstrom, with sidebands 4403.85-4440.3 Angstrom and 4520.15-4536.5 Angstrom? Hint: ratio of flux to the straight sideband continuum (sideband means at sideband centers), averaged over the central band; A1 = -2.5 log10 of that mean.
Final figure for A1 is -0.055 mag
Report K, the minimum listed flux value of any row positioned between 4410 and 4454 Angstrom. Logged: 29.05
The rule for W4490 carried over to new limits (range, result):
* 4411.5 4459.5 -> 37.6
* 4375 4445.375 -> 36.3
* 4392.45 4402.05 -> 36.3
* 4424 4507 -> 38.2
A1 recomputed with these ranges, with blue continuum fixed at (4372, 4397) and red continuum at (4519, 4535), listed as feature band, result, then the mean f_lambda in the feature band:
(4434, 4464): -0.05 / 37.4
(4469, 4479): -0.07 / 38.7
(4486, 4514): -0.09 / 40.1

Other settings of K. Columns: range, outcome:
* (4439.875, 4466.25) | 31.74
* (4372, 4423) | 22.03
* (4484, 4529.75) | 33.66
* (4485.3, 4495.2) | 35.11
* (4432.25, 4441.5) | 30.94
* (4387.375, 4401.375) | 32.02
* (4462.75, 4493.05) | 34.05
